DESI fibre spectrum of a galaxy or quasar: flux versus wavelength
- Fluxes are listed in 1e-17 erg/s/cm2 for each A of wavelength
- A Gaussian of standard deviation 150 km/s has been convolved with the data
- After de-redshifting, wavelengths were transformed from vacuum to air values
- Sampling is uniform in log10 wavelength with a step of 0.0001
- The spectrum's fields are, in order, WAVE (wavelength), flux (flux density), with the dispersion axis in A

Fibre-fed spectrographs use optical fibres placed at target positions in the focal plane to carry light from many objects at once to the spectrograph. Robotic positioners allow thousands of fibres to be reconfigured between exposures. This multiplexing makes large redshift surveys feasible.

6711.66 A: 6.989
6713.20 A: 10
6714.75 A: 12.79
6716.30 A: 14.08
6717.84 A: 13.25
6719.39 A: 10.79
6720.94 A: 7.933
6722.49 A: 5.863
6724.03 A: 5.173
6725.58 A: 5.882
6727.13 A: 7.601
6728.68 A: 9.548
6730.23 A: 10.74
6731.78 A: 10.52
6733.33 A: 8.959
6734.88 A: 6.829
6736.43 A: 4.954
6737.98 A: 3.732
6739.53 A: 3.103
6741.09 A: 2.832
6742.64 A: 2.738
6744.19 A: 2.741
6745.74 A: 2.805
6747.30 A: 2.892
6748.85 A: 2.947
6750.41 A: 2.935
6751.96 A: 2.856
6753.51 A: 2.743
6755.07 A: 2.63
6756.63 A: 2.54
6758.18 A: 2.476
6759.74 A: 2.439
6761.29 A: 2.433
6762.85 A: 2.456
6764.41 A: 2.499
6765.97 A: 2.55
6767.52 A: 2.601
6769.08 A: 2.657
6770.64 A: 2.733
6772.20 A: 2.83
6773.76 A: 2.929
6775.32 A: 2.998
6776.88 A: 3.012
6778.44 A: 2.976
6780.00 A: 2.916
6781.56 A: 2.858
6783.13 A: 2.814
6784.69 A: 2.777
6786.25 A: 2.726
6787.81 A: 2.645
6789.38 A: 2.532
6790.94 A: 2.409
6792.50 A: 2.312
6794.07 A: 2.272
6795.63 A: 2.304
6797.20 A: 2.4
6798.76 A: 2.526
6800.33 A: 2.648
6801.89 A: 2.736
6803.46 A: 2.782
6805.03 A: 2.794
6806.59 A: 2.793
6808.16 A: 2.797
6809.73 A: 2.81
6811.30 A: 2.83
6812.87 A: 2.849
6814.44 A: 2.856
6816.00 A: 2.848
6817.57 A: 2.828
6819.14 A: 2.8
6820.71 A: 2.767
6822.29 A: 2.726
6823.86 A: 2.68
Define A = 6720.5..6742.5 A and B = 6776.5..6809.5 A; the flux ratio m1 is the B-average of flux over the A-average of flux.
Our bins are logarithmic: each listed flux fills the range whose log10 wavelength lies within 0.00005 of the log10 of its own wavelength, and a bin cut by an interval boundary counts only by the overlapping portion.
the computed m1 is 0.41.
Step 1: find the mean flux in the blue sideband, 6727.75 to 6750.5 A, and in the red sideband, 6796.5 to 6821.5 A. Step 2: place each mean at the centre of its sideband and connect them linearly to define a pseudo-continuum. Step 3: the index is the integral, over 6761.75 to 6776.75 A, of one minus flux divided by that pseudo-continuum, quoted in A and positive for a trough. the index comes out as 5.3 A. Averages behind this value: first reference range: 5.3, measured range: 2.7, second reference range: 2.76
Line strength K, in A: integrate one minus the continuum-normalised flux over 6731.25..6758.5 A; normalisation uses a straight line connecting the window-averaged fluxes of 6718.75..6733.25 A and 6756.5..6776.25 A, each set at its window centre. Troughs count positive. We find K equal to 8.9 A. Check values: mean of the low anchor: 8.24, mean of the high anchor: 2.63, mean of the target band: 3.92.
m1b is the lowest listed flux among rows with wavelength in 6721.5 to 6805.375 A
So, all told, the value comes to 2.272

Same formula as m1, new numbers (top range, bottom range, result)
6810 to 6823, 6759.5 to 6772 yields 1.10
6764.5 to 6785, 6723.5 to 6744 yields 0.45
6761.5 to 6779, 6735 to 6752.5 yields 0.83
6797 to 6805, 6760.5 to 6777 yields 0.99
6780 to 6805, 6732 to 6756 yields 0.67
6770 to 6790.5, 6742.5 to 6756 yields 1.00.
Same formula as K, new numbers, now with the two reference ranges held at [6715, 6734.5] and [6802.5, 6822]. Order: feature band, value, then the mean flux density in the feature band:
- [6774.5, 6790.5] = 7.0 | 2.82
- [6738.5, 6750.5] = 7.5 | 2.89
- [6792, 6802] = 3.7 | 2.44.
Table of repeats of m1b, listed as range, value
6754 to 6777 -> 2.433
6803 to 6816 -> 2.782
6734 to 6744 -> 2.738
